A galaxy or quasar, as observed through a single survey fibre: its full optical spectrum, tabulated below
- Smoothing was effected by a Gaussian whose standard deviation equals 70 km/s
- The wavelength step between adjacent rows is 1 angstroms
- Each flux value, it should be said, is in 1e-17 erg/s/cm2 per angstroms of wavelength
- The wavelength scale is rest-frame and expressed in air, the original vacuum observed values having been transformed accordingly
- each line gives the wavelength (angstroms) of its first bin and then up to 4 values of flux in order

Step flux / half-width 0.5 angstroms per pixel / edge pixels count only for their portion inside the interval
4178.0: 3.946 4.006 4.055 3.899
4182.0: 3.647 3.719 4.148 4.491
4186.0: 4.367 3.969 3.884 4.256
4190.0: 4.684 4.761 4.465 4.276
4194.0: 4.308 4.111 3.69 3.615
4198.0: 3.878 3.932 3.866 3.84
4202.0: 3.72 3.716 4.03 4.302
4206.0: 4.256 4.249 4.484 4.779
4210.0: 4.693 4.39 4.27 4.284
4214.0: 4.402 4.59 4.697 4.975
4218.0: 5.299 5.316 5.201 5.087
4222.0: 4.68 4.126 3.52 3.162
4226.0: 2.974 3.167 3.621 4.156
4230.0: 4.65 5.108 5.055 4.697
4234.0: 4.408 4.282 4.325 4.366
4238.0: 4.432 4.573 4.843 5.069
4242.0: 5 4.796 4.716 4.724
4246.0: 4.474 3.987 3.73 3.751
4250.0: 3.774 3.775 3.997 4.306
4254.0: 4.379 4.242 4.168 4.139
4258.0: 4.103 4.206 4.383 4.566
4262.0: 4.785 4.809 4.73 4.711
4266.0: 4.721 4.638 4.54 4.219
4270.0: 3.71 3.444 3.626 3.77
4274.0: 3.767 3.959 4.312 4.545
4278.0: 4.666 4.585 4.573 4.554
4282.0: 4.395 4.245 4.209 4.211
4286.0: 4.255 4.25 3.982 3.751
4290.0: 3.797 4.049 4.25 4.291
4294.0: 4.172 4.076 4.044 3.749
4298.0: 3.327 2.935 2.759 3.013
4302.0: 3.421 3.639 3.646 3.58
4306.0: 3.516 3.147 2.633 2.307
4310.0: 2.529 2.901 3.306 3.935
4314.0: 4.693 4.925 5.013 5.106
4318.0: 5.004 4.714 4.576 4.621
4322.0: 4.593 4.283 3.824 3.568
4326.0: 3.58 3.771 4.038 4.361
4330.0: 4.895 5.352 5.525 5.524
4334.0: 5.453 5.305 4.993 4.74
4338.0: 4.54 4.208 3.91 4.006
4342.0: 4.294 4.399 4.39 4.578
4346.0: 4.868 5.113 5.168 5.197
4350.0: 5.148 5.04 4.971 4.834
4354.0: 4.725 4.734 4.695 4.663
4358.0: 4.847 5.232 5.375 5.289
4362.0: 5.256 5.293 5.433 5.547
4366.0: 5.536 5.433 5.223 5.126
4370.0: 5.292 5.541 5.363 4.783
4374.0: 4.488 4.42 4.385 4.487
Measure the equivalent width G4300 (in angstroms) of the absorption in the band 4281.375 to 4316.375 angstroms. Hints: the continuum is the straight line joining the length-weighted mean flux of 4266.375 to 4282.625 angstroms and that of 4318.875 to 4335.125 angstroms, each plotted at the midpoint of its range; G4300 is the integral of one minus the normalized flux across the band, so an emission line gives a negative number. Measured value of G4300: 5.1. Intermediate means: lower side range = 4.21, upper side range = 4.57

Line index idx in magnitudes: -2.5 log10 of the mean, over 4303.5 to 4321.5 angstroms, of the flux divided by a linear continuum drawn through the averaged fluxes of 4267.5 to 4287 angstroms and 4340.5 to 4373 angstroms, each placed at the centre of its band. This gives 0.172 mag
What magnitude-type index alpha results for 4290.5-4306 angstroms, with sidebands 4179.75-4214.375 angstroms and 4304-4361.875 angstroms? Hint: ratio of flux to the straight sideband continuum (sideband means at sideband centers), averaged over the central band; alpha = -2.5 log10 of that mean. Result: 0.196 mag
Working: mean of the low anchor 4.16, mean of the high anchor 4.46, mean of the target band 3.66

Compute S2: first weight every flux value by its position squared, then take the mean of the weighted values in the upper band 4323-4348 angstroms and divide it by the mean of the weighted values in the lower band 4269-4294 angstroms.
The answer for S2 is 1.1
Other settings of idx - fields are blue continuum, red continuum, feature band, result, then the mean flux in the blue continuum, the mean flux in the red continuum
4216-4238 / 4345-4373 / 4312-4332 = 0.11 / 4.4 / 5.13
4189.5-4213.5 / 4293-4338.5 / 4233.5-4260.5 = -0.05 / 4.19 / 4.08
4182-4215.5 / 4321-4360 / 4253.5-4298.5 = 0.06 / 4.19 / 4.68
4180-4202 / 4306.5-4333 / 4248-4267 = -0.05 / 4.08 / 4.15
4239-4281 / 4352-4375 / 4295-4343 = 0.17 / 4.33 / 5.1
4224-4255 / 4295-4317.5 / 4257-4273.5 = -0.08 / 4.26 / 3.56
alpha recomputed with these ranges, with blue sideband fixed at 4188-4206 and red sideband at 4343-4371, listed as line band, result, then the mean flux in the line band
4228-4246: -0.07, 4.62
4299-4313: 0.45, 3.13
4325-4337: 0.04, 4.75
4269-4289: 0.11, 4.15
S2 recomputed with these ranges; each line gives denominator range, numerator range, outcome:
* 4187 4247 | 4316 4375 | 1.18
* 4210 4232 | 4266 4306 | 0.93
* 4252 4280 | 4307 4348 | 1.04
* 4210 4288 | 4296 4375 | 1.07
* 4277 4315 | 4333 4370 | 1.34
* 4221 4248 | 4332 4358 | 1.16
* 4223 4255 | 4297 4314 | 0.78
